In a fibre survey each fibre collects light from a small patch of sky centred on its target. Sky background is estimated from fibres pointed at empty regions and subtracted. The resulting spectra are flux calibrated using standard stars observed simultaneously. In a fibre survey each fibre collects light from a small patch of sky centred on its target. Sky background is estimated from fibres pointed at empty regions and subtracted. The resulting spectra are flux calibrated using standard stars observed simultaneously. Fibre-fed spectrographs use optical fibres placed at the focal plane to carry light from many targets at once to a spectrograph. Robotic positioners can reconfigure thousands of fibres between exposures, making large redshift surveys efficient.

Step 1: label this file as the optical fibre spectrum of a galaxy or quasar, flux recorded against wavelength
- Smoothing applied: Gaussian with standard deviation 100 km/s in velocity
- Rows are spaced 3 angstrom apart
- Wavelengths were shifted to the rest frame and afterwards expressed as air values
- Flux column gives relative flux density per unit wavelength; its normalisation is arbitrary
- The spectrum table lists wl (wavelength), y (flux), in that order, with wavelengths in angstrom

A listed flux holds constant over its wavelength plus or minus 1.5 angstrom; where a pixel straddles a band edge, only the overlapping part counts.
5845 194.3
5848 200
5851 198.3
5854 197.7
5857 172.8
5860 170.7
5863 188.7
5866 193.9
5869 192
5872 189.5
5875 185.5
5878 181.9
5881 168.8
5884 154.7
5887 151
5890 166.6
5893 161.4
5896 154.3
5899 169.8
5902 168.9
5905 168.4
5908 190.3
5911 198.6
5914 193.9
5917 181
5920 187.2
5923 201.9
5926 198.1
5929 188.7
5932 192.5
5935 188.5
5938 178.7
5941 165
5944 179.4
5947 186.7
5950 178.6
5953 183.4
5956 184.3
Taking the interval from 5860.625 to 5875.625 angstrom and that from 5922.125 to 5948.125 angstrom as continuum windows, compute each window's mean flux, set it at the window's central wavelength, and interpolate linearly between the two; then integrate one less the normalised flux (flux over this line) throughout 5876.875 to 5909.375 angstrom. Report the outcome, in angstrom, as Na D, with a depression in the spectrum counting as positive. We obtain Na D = 3.7 angstrom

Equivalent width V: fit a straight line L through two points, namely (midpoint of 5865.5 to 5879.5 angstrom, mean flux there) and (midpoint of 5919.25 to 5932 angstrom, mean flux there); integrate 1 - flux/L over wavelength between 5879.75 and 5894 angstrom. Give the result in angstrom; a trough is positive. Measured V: 2.2 angstrom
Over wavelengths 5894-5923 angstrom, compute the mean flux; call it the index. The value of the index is 180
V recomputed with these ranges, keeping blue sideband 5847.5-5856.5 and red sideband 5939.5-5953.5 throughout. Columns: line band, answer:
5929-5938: -0.4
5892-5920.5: 1.3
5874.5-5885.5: 1.1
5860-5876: 0.4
